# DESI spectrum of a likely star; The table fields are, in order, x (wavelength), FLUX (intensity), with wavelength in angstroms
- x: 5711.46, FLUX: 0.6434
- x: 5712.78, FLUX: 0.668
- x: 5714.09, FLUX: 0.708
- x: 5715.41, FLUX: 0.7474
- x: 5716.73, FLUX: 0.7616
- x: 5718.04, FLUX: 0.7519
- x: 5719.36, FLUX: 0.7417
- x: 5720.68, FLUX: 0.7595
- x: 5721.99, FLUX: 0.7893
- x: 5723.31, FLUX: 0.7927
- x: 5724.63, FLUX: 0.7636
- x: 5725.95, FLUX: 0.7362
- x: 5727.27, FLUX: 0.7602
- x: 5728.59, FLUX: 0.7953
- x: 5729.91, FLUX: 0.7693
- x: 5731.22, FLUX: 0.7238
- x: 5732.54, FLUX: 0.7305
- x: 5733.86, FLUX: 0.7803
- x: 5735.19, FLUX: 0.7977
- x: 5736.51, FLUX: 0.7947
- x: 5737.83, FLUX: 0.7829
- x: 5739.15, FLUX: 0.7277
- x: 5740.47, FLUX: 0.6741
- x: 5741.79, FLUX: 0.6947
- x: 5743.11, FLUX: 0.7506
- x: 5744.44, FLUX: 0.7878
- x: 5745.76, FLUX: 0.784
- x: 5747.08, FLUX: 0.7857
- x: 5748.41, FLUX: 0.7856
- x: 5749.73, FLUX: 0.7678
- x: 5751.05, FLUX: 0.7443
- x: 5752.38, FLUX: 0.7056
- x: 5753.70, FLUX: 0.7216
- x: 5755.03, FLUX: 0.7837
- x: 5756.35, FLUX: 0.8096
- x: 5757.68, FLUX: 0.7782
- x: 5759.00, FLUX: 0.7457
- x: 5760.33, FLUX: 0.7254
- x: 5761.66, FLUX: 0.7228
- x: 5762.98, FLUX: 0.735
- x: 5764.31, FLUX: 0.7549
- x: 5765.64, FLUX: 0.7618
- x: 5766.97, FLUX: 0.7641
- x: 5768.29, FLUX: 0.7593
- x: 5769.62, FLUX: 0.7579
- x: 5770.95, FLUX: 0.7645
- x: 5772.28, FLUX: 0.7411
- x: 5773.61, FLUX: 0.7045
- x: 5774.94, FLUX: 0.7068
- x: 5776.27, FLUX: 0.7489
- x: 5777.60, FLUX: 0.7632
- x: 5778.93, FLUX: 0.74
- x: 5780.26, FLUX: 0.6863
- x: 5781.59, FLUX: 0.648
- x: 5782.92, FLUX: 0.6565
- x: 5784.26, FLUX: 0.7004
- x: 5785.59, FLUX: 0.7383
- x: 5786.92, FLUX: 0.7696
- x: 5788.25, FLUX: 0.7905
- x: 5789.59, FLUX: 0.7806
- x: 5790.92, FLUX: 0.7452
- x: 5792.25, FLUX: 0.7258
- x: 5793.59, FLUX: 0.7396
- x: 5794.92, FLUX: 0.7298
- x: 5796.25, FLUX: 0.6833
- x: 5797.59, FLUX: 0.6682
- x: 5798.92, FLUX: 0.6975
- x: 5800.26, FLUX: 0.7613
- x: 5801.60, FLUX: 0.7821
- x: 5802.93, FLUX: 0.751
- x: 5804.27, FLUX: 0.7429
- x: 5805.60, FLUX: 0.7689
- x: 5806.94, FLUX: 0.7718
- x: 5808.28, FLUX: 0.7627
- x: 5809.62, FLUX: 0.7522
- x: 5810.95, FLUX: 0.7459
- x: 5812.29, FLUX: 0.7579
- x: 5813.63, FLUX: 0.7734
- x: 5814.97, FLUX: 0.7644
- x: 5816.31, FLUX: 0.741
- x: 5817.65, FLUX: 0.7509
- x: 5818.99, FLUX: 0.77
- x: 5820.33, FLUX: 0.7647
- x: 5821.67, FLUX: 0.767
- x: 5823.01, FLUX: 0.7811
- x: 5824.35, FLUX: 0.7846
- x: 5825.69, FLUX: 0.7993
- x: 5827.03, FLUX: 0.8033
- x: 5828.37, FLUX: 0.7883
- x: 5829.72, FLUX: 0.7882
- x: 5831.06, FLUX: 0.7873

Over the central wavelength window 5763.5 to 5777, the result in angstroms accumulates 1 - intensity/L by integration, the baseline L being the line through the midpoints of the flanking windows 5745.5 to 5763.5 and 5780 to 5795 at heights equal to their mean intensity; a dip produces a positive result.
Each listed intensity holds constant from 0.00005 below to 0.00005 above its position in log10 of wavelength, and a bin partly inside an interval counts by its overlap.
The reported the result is -0.07 angstroms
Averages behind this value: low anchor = 0.757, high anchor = 0.727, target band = 0.746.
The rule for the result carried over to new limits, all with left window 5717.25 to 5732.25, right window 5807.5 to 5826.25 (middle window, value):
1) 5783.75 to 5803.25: 0.68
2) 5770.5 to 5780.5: 0.40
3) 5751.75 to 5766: 0.26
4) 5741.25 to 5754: 0.14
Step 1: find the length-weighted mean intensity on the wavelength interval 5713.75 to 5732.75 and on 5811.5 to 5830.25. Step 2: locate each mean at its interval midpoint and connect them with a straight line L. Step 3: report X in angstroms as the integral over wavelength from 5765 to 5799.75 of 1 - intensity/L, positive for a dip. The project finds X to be 1.7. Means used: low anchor 0.757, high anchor 0.773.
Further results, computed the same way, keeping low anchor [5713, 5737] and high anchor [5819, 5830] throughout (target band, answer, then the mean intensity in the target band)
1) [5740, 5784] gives 1.6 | 0.741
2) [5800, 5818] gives 0.5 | 0.759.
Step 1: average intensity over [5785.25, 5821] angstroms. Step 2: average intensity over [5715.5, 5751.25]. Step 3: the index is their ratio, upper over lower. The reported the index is 0.99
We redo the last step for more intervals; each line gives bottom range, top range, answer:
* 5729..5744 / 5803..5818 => 1.01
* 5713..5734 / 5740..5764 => 0.99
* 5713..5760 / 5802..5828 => 1.01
